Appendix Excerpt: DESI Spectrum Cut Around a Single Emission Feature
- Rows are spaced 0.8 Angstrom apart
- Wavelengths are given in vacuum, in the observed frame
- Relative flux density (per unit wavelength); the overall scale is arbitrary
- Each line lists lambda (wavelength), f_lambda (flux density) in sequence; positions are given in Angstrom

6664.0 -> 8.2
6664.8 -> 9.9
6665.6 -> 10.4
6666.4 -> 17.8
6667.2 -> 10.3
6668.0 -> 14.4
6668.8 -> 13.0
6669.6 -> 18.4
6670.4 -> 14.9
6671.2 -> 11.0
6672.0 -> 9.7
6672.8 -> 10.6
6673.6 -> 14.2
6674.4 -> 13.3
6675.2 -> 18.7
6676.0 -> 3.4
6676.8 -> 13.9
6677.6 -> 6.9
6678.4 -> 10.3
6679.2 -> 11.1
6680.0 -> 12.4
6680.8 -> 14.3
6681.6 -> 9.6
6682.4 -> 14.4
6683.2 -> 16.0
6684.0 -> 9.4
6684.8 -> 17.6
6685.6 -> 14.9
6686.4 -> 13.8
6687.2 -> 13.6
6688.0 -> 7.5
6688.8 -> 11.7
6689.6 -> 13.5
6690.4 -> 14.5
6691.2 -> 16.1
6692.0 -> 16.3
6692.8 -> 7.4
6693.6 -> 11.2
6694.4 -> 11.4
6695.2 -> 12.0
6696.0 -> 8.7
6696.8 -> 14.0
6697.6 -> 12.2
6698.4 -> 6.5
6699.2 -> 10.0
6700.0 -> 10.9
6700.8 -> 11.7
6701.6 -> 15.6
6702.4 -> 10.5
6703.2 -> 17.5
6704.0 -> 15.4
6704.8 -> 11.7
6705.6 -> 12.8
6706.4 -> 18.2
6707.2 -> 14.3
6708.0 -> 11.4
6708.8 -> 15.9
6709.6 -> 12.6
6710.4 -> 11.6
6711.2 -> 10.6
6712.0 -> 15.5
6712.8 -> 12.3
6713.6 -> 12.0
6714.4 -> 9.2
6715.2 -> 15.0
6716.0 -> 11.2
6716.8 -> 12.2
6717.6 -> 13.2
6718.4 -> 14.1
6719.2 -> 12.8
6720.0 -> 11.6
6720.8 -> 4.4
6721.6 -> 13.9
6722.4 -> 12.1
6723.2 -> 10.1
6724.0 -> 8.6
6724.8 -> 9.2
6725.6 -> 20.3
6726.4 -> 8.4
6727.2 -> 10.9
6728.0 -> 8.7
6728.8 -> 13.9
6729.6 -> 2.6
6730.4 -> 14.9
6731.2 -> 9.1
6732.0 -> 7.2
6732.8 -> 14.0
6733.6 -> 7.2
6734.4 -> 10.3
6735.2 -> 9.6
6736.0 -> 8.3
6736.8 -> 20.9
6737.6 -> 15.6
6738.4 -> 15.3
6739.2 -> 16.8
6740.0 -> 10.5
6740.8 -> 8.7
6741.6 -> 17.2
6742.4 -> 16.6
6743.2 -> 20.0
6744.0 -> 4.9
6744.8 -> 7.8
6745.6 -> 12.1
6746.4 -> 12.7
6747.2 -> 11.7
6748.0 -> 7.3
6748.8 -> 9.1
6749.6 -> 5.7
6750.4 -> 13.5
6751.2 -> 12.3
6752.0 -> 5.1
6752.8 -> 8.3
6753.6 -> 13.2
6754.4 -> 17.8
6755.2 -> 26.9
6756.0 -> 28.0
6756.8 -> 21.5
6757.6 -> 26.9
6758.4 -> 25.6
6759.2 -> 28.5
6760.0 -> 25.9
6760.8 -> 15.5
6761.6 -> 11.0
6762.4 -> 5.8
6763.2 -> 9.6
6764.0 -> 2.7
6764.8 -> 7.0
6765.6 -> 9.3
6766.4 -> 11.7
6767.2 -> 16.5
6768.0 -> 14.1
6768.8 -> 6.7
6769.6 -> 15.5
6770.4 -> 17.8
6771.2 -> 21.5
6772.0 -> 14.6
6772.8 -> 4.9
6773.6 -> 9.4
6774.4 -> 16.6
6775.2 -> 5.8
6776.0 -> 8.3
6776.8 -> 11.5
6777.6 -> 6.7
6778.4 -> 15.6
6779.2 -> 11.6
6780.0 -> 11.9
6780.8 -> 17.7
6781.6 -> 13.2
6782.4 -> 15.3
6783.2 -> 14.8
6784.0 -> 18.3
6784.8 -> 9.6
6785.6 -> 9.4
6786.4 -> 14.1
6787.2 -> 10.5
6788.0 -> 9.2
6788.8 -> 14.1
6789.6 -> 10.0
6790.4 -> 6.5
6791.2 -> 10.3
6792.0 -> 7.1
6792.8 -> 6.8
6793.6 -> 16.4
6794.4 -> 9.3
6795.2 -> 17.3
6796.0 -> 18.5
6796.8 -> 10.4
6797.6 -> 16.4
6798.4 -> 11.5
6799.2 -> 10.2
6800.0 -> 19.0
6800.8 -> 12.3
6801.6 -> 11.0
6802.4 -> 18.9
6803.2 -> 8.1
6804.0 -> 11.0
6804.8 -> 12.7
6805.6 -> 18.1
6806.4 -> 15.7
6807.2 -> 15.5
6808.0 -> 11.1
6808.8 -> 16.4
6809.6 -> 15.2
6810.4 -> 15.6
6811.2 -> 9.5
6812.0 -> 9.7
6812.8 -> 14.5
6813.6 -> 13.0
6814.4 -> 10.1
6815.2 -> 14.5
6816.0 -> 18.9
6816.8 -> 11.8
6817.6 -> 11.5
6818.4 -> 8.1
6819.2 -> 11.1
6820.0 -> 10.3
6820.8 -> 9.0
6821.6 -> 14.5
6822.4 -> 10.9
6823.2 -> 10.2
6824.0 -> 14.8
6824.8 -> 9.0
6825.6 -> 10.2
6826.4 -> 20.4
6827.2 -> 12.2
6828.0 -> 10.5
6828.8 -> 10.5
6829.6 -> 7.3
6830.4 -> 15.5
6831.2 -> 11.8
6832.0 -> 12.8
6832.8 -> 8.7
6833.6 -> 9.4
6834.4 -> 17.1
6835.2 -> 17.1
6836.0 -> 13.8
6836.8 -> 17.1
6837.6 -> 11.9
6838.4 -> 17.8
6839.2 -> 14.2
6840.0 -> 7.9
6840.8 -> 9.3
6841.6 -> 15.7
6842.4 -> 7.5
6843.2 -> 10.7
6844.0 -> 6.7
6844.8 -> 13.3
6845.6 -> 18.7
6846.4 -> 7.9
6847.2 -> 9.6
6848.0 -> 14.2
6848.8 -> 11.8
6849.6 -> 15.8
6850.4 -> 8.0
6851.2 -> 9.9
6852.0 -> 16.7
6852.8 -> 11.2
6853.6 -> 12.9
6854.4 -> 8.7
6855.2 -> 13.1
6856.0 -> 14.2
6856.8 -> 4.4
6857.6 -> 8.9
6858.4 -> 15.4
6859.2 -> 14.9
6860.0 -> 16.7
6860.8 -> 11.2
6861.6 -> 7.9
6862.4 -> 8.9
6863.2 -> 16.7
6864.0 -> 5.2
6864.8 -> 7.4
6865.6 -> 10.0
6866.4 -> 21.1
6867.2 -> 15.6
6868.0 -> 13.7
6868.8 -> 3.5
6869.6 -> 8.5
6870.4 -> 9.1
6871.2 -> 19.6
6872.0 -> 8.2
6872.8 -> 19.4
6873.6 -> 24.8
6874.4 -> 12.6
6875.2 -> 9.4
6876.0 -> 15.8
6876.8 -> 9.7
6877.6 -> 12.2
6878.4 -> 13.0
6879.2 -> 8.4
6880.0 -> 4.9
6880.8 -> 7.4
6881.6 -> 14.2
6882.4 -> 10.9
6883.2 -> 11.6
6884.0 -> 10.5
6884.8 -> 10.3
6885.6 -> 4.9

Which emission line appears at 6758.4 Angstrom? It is H-beta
